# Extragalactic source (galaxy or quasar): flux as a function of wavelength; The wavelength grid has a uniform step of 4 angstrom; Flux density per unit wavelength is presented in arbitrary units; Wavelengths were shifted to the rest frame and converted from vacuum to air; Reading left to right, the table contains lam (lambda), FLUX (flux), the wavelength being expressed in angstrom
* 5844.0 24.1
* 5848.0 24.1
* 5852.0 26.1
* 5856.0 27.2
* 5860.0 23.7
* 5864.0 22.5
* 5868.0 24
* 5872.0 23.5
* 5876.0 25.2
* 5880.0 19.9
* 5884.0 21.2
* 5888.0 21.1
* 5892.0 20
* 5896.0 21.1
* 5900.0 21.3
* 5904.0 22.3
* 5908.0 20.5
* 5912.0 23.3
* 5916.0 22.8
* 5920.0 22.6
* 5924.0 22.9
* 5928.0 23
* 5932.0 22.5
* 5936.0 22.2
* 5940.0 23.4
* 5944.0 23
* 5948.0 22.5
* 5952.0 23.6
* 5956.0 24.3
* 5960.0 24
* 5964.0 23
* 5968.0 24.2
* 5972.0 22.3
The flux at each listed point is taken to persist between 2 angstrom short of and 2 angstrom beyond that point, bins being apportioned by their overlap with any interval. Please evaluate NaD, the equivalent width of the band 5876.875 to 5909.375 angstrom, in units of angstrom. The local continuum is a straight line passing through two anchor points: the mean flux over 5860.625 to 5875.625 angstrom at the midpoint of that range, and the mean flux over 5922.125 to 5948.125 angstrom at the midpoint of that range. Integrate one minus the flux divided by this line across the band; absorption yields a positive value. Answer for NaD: 3.1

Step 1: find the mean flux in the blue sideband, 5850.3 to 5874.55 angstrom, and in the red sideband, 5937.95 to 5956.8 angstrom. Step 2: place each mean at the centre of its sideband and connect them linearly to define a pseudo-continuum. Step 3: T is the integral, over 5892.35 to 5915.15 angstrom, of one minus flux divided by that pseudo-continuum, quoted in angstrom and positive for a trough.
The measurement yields 2.2 angstrom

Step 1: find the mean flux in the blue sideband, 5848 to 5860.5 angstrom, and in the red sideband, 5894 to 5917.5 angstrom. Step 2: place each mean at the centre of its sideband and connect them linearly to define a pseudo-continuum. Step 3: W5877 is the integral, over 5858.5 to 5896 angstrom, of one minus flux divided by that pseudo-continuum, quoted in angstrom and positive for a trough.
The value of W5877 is 2.7 angstrom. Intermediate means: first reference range 25.7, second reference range 21.9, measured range 22.3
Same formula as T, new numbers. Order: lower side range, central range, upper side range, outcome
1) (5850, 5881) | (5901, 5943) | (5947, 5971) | 2.26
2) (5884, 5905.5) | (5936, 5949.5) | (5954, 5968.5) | 0.13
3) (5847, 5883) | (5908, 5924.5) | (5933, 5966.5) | 0.64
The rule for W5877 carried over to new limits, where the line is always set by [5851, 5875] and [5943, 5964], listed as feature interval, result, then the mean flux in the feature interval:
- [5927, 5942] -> 0.6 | 22.8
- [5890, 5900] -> 1.4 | 20.7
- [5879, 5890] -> 1.6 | 20.8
